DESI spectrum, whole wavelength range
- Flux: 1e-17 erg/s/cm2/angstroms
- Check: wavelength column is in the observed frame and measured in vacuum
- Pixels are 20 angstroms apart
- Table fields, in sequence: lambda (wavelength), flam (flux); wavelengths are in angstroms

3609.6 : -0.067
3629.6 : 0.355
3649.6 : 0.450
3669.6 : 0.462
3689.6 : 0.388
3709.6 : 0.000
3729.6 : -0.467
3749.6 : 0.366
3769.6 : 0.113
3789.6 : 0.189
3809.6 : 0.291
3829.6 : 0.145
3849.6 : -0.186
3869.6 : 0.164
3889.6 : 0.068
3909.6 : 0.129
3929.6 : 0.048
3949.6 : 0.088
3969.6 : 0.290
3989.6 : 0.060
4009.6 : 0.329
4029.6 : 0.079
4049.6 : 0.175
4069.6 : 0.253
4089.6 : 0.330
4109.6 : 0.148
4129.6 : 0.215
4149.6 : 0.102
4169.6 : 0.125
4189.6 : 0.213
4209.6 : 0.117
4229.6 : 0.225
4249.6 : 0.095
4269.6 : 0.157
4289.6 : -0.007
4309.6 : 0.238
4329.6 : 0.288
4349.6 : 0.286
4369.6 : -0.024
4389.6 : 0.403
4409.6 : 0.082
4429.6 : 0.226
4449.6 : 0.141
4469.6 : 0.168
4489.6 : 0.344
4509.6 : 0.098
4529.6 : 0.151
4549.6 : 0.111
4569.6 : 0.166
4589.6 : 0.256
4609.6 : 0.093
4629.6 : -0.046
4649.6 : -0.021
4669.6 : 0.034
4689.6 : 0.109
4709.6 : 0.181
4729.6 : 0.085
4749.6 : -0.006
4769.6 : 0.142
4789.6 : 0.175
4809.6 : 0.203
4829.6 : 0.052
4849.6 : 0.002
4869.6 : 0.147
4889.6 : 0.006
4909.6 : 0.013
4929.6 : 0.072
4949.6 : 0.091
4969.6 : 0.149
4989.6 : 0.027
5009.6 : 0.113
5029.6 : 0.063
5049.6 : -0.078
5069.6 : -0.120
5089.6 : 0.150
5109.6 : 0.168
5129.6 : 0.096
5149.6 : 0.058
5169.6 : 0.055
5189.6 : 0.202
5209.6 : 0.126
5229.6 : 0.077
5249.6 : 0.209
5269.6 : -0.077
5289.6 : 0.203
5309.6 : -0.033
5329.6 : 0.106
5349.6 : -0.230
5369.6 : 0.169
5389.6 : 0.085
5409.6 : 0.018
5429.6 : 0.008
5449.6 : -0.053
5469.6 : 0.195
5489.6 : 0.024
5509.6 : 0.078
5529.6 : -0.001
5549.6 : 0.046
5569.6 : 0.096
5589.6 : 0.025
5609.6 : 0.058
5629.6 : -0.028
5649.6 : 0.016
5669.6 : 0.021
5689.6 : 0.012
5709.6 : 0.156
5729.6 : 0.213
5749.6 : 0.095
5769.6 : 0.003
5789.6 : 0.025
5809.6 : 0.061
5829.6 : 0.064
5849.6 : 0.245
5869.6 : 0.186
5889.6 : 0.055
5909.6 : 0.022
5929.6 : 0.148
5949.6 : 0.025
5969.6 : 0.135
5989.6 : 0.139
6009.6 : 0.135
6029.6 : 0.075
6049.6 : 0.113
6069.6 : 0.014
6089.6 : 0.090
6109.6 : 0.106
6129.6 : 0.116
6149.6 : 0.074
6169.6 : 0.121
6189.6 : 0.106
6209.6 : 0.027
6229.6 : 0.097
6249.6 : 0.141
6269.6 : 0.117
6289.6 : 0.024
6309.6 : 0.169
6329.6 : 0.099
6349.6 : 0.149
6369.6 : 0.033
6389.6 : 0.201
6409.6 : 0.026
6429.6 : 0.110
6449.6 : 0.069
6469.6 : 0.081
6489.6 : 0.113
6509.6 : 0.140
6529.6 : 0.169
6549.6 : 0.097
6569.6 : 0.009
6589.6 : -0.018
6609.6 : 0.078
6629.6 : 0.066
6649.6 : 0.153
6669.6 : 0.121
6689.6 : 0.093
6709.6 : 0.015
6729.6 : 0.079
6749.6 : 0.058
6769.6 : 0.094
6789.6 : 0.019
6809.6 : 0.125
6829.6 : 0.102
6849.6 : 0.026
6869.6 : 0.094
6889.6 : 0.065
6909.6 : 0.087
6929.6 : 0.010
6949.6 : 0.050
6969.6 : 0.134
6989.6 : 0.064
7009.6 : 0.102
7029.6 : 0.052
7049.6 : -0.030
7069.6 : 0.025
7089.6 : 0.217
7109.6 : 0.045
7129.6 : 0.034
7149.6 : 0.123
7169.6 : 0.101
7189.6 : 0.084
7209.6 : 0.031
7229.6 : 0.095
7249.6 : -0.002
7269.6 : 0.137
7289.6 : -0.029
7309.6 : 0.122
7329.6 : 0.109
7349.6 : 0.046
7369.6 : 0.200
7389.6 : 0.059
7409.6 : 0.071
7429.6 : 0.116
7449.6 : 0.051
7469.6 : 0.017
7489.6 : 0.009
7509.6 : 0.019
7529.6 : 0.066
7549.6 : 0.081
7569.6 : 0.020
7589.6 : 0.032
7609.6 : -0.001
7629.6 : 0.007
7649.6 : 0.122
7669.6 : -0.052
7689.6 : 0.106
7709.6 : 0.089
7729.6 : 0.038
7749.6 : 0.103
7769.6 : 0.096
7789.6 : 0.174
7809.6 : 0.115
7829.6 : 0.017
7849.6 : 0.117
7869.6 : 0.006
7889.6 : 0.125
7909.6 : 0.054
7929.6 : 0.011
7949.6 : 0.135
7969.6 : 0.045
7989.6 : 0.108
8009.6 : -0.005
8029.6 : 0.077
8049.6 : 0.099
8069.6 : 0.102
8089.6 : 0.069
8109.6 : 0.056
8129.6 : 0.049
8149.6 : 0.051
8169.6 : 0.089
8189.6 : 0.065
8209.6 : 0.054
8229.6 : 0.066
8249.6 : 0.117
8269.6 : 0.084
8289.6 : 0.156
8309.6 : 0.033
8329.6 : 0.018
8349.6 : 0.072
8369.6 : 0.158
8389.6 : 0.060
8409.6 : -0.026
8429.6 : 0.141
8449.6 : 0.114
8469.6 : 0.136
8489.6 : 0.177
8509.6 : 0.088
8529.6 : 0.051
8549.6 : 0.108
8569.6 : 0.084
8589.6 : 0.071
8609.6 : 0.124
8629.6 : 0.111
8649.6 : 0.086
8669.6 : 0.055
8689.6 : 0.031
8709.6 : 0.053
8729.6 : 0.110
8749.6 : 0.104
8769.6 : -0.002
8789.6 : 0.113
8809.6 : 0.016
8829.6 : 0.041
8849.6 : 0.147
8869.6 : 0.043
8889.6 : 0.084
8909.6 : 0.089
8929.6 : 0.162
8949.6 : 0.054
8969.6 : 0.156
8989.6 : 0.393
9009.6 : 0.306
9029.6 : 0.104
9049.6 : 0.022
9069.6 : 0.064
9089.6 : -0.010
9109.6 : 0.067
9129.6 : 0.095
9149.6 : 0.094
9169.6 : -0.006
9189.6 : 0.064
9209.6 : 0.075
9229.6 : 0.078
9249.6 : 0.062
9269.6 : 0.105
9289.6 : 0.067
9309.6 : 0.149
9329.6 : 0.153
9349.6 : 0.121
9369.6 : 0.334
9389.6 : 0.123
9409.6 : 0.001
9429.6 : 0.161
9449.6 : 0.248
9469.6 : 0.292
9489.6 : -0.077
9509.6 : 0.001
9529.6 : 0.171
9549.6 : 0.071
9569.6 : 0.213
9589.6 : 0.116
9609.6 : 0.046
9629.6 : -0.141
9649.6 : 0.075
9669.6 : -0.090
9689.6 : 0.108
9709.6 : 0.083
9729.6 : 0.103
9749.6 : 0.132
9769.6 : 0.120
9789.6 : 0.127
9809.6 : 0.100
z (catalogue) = 1.41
